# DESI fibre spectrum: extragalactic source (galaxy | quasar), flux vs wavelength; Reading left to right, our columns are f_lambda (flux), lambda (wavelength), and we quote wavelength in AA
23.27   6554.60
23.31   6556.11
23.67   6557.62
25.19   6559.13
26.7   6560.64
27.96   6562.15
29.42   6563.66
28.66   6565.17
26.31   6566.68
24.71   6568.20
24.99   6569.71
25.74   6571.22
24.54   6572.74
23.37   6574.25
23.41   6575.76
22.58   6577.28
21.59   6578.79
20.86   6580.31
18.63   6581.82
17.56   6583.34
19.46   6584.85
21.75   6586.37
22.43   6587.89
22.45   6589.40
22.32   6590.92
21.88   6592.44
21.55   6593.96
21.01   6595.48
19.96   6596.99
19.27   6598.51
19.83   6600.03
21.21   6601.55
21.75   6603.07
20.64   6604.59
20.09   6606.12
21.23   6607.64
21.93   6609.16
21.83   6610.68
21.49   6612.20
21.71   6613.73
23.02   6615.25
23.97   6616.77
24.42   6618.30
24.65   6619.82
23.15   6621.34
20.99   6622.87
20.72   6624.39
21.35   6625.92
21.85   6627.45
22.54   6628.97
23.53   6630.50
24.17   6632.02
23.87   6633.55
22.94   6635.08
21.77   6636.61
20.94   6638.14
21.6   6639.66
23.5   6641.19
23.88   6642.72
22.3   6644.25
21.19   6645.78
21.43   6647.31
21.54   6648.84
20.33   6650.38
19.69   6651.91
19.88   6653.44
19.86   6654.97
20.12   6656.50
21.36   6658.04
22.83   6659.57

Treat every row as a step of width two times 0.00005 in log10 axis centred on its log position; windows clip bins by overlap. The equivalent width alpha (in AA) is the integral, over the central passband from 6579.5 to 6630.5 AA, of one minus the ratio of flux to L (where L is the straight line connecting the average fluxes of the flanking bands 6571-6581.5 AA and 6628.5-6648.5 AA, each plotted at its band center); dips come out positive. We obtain 2.8 AA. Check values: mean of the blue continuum 22.8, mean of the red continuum 22.6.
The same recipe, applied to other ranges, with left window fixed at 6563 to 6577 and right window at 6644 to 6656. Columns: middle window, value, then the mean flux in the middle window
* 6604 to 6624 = 0.55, 22.2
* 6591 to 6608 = 2.10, 20.8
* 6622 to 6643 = -0.61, 22.4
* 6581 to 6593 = 1.81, 20.8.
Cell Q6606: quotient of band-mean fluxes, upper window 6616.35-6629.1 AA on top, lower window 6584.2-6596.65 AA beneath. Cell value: 1.0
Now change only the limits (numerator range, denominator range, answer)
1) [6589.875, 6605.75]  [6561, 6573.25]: 0.79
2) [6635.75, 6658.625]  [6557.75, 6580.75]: 0.85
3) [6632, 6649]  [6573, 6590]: 1.05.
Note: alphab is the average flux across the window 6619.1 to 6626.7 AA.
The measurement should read 22.1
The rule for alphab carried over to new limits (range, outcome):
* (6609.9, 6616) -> 22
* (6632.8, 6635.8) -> 23.4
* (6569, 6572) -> 25.3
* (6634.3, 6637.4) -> 22.3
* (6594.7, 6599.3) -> 20.1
